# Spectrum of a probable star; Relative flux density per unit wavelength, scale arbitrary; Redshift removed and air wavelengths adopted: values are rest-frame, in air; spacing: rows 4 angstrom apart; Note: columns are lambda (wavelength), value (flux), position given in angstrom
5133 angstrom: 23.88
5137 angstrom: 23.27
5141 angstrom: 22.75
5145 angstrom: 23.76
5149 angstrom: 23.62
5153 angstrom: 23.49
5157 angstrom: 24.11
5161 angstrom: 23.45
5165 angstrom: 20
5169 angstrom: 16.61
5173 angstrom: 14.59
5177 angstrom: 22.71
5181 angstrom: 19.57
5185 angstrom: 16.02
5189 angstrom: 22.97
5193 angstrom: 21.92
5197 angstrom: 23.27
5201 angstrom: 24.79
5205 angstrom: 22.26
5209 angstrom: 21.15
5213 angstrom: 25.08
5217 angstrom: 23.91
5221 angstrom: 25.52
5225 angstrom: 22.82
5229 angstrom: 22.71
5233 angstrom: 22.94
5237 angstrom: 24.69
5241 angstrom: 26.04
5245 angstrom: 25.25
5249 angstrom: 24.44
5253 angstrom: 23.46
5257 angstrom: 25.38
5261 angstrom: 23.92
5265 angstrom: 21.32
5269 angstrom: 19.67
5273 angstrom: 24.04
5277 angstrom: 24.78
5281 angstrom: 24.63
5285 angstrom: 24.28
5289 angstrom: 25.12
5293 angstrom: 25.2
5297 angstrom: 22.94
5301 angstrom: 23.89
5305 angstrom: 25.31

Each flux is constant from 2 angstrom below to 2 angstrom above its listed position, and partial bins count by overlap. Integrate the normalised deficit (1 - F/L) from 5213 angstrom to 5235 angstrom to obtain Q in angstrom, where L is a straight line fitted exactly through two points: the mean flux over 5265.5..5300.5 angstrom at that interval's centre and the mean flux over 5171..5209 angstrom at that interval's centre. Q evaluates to -1.8 angstrom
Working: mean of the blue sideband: 20.9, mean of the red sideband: 23.7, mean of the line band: 23.7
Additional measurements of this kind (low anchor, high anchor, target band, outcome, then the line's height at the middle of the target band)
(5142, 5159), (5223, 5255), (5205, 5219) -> 0.4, 23.9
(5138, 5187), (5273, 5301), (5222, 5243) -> -0.9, 22.9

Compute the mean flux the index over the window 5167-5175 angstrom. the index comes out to 15.6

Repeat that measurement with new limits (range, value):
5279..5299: 24.4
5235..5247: 25.3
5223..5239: 23.3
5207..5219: 23.4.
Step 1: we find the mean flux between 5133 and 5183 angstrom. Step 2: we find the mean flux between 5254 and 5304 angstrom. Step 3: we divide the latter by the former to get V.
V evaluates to 1.10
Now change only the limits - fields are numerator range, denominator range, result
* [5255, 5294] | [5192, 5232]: 1.02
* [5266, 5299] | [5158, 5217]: 1.12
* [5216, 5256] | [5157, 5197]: 1.20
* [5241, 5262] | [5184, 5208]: 1.12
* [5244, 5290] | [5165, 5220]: 1.12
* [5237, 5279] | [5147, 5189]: 1.16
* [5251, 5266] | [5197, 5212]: 1.03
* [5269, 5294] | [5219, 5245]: 1.00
